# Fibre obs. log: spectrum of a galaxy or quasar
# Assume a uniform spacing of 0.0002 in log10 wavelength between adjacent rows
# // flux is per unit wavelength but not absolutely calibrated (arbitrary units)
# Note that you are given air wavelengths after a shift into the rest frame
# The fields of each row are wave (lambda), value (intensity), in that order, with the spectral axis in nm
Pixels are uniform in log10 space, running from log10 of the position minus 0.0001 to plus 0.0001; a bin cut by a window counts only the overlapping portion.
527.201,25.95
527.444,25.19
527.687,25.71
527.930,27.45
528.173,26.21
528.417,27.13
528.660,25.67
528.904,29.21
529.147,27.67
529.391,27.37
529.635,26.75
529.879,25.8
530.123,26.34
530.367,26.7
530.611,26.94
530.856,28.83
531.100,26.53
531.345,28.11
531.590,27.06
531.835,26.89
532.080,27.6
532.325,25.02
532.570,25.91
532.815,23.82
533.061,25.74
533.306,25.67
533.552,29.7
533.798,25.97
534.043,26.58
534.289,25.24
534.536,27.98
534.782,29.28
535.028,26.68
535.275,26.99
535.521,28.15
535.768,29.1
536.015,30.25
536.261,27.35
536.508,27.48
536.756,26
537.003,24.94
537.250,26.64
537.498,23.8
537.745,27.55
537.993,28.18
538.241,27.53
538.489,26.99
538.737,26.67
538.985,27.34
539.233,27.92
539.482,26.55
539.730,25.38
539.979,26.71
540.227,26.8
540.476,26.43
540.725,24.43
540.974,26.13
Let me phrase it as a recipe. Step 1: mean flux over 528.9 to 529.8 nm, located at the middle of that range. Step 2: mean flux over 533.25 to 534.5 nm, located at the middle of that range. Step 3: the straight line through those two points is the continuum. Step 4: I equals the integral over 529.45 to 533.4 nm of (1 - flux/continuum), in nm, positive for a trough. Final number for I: 0.09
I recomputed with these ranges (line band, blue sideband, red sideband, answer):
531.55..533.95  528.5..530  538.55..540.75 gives 0.05 nm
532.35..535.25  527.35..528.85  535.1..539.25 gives 0.04 nm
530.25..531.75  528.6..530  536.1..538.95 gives -0.02 nm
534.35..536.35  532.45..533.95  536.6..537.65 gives -0.18 nm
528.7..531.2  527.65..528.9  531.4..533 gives -0.07 nm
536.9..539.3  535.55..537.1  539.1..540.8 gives 0.02 nm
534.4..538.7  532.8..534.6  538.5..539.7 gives -0.10 nm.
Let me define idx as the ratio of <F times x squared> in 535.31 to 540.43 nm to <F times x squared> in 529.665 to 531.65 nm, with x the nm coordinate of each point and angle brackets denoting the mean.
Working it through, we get 1.03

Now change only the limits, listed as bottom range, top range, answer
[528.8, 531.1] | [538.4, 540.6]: 1.02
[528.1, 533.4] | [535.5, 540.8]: 1.04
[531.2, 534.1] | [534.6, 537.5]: 1.05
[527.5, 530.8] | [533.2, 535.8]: 1.04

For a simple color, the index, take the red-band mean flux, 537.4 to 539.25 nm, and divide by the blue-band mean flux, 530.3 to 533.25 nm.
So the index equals 1.0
